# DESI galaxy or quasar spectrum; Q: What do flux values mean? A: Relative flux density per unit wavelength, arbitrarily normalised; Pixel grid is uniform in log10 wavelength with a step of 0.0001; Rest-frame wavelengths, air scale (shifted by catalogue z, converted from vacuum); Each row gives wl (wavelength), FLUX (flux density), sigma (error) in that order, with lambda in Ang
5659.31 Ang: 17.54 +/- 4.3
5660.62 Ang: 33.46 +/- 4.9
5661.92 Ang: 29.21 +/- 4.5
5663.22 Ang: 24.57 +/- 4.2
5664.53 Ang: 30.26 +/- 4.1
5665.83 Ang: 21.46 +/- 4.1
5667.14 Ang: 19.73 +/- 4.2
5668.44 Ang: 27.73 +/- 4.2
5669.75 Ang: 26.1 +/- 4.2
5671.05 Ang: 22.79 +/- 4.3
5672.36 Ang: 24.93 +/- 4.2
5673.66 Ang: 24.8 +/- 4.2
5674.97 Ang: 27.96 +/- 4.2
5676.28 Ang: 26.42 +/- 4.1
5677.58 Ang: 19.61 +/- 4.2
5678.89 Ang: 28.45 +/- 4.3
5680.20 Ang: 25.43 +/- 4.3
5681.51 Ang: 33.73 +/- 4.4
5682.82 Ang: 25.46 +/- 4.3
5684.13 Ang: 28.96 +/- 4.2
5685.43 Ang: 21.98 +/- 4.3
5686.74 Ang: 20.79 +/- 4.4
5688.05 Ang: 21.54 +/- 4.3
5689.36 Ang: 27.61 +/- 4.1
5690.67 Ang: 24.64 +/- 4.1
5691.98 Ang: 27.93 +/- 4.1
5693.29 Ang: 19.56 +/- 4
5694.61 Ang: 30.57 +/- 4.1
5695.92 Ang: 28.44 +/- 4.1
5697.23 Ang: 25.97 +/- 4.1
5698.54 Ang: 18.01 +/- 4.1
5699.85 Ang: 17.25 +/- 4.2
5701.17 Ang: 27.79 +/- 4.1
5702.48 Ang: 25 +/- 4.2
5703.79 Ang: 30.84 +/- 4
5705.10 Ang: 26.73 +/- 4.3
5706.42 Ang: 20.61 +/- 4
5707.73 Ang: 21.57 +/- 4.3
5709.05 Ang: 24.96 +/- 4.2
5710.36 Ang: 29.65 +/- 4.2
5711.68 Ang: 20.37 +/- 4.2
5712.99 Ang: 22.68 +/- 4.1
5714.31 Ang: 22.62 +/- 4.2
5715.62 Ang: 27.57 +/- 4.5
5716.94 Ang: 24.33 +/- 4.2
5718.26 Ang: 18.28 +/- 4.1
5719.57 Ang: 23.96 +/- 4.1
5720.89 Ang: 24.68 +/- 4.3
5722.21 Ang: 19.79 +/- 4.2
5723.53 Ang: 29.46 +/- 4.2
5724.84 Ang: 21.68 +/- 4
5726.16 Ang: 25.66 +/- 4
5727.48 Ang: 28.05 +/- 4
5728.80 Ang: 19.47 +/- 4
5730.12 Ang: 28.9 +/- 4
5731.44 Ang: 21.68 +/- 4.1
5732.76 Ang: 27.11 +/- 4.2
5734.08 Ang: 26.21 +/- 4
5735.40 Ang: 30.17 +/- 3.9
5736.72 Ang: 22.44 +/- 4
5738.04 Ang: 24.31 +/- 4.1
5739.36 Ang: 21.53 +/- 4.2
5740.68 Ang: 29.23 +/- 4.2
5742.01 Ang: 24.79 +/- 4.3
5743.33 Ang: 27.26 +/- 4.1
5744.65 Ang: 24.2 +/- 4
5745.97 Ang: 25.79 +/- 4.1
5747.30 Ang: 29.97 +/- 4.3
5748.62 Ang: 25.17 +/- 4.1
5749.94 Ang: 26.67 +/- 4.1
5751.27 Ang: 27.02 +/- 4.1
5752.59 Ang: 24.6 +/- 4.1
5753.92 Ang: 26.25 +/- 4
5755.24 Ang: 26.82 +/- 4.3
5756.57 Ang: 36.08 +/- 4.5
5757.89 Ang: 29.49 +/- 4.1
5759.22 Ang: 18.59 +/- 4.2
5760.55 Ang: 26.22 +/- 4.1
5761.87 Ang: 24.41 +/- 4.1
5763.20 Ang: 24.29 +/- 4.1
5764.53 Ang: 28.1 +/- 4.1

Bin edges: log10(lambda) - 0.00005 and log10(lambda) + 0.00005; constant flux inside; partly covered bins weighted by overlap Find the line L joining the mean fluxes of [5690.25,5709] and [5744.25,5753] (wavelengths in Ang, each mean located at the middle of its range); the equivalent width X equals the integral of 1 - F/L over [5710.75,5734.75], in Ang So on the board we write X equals 1.3 Ang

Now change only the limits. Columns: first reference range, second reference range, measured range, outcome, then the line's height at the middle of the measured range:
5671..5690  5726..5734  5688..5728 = 1.3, 25.3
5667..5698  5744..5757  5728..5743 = 0.9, 26.8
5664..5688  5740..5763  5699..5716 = 1.0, 25.8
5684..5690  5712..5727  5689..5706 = -1.1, 23.7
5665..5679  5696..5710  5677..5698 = -1.1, 24.3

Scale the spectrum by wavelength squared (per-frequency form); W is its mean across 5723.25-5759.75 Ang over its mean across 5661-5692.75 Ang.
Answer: 1.0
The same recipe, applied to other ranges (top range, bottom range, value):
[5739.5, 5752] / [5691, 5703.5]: 1.09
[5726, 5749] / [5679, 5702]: 1.04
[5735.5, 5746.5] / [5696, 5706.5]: 1.05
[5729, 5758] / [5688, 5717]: 1.09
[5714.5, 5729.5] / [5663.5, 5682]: 0.95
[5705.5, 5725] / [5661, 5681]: 0.94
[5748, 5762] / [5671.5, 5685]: 1.03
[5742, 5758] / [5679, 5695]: 1.09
